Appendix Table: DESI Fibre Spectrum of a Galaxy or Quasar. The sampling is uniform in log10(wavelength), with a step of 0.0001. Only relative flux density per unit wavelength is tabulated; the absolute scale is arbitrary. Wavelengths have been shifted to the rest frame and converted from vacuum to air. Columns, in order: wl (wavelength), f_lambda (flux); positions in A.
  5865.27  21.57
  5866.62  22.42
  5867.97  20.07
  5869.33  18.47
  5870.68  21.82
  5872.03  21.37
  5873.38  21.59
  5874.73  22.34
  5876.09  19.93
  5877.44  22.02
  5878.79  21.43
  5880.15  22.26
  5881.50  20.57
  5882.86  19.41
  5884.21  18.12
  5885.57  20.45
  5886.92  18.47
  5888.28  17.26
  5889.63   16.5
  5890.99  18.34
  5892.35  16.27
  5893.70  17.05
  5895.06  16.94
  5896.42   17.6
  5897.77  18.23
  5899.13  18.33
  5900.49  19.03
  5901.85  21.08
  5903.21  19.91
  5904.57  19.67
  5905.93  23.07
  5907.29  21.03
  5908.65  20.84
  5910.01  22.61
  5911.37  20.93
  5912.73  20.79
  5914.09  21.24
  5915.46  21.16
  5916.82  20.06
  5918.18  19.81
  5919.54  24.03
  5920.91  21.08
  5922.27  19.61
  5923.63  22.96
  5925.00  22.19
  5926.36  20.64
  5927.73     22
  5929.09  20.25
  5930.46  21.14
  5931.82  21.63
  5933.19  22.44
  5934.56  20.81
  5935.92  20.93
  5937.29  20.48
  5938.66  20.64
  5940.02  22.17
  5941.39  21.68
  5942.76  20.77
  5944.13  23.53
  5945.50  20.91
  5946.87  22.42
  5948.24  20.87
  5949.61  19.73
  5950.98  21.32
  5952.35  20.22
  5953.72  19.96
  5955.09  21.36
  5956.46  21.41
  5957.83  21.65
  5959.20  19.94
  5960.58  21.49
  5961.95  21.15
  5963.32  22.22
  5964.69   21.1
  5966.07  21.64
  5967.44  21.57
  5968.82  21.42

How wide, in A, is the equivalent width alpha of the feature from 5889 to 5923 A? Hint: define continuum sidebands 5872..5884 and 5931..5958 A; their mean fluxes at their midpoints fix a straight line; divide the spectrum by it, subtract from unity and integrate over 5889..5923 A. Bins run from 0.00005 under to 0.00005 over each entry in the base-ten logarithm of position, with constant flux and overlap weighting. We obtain 2.1 A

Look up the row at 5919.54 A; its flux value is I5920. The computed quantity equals 24.03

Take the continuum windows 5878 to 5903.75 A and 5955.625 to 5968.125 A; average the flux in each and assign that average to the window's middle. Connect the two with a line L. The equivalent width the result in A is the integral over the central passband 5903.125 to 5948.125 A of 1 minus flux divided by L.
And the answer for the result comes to -2.9 A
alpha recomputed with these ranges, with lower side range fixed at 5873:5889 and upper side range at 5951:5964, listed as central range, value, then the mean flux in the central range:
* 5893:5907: 0.9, 19.1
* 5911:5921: -0.2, 21.1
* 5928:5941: -0.2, 21.2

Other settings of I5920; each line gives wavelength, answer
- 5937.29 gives 20.48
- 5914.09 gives 21.24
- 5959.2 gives 19.94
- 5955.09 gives 21.36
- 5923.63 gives 22.96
